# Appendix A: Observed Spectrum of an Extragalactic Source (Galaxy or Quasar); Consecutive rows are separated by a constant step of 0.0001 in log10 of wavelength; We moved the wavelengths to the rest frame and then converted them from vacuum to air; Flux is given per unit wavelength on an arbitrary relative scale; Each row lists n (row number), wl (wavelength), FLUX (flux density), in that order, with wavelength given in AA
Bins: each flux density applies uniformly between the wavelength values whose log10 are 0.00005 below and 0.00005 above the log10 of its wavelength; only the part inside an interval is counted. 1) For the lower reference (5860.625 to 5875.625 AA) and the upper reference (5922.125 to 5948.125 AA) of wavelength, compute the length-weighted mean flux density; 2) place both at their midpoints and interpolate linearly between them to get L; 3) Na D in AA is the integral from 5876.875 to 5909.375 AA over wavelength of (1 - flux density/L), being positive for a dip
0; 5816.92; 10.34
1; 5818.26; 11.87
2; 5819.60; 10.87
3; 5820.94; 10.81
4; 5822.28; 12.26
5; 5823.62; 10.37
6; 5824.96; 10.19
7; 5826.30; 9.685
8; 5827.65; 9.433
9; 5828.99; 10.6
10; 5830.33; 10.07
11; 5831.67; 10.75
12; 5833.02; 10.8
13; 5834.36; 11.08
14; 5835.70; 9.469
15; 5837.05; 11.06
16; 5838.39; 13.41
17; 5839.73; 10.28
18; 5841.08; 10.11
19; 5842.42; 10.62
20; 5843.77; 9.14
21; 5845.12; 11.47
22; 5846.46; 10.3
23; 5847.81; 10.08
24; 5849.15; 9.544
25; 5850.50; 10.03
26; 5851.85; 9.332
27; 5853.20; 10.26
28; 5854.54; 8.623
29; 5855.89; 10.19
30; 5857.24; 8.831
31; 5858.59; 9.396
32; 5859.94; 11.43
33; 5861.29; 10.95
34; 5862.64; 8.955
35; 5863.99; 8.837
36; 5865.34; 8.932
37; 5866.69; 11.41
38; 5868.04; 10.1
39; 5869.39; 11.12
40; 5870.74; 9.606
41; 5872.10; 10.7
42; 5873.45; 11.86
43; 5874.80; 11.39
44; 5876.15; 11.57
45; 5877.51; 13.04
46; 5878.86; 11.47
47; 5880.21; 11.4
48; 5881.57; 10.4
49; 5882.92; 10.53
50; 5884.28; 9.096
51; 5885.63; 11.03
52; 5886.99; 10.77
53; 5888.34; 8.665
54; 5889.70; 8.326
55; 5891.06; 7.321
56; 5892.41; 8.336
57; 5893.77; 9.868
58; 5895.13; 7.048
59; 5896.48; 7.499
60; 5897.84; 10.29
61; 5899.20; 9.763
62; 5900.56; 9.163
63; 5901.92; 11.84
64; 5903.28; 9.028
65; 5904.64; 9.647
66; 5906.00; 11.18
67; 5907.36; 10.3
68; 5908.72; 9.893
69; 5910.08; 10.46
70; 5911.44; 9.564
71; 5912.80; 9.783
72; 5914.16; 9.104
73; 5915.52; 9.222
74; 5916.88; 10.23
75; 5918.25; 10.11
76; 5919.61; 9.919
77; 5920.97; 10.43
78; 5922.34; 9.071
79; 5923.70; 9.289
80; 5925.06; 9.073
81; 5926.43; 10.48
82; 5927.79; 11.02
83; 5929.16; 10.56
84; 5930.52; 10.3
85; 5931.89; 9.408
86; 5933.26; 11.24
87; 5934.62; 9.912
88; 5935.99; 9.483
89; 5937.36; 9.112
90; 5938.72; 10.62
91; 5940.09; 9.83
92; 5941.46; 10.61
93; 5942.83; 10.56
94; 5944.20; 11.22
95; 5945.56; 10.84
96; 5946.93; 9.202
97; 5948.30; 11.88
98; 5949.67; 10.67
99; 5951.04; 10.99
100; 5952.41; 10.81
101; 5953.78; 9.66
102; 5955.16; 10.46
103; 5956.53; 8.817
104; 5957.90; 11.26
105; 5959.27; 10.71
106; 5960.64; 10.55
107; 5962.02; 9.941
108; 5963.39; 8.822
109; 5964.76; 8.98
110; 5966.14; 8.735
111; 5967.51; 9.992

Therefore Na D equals 1.5 AA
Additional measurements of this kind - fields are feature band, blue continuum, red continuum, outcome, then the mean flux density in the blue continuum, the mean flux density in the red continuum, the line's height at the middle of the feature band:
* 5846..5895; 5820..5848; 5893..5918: 0.2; 10.6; 9.66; 10.1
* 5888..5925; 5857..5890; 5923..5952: 3.2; 10.4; 10.3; 10.4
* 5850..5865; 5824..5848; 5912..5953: 1.0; 10.5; 10.2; 10.4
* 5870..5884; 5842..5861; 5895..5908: -1.9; 9.95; 9.68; 9.81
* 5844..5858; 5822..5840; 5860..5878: 1.1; 10.7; 10.7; 10.7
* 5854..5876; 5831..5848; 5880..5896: -0.5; 10.7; 9.32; 9.96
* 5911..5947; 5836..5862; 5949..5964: 0.8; 10.3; 10.2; 10.2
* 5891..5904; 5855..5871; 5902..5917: 1.1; 9.97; 9.93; 9.94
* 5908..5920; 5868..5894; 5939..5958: 0.7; 10.3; 10.5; 10.4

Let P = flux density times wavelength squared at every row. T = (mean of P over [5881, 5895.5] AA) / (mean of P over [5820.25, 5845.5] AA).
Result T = 0.9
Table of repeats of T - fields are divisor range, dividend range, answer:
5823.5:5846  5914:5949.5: 1.00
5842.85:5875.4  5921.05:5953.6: 1.04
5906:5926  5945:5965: 1.06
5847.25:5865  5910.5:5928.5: 1.03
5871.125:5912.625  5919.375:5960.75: 1.04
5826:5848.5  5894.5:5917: 0.94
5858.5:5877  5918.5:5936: 0.98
